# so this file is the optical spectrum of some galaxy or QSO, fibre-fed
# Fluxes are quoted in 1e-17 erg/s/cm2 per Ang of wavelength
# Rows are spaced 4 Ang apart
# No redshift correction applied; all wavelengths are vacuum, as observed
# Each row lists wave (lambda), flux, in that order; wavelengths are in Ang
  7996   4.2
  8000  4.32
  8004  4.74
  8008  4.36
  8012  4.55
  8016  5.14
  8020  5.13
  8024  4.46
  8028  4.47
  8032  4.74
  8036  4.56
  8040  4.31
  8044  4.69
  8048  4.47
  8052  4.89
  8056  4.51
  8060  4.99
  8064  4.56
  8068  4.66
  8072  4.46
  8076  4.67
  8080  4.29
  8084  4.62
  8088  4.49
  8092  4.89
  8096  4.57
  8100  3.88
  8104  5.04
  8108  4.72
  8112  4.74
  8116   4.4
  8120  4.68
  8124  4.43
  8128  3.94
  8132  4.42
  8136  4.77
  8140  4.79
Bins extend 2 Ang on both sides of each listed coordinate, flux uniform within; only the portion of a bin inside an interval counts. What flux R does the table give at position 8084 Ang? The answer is 4.62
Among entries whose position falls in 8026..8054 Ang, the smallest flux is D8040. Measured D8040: 4.31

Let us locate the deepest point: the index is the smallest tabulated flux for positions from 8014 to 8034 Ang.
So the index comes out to 4.46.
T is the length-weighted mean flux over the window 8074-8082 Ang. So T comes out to 4.48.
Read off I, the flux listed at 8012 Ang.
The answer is 4.55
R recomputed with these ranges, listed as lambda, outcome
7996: 4.2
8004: 4.74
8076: 4.67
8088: 4.49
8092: 4.89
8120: 4.68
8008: 4.36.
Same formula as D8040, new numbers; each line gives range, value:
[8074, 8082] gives 4.29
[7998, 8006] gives 4.32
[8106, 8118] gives 4.4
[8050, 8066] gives 4.51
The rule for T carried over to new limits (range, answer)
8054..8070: 4.68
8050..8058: 4.7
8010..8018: 4.84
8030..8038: 4.65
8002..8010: 4.55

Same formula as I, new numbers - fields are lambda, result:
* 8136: 4.77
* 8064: 4.56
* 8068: 4.66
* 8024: 4.46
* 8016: 5.14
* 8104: 5.04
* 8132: 4.42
